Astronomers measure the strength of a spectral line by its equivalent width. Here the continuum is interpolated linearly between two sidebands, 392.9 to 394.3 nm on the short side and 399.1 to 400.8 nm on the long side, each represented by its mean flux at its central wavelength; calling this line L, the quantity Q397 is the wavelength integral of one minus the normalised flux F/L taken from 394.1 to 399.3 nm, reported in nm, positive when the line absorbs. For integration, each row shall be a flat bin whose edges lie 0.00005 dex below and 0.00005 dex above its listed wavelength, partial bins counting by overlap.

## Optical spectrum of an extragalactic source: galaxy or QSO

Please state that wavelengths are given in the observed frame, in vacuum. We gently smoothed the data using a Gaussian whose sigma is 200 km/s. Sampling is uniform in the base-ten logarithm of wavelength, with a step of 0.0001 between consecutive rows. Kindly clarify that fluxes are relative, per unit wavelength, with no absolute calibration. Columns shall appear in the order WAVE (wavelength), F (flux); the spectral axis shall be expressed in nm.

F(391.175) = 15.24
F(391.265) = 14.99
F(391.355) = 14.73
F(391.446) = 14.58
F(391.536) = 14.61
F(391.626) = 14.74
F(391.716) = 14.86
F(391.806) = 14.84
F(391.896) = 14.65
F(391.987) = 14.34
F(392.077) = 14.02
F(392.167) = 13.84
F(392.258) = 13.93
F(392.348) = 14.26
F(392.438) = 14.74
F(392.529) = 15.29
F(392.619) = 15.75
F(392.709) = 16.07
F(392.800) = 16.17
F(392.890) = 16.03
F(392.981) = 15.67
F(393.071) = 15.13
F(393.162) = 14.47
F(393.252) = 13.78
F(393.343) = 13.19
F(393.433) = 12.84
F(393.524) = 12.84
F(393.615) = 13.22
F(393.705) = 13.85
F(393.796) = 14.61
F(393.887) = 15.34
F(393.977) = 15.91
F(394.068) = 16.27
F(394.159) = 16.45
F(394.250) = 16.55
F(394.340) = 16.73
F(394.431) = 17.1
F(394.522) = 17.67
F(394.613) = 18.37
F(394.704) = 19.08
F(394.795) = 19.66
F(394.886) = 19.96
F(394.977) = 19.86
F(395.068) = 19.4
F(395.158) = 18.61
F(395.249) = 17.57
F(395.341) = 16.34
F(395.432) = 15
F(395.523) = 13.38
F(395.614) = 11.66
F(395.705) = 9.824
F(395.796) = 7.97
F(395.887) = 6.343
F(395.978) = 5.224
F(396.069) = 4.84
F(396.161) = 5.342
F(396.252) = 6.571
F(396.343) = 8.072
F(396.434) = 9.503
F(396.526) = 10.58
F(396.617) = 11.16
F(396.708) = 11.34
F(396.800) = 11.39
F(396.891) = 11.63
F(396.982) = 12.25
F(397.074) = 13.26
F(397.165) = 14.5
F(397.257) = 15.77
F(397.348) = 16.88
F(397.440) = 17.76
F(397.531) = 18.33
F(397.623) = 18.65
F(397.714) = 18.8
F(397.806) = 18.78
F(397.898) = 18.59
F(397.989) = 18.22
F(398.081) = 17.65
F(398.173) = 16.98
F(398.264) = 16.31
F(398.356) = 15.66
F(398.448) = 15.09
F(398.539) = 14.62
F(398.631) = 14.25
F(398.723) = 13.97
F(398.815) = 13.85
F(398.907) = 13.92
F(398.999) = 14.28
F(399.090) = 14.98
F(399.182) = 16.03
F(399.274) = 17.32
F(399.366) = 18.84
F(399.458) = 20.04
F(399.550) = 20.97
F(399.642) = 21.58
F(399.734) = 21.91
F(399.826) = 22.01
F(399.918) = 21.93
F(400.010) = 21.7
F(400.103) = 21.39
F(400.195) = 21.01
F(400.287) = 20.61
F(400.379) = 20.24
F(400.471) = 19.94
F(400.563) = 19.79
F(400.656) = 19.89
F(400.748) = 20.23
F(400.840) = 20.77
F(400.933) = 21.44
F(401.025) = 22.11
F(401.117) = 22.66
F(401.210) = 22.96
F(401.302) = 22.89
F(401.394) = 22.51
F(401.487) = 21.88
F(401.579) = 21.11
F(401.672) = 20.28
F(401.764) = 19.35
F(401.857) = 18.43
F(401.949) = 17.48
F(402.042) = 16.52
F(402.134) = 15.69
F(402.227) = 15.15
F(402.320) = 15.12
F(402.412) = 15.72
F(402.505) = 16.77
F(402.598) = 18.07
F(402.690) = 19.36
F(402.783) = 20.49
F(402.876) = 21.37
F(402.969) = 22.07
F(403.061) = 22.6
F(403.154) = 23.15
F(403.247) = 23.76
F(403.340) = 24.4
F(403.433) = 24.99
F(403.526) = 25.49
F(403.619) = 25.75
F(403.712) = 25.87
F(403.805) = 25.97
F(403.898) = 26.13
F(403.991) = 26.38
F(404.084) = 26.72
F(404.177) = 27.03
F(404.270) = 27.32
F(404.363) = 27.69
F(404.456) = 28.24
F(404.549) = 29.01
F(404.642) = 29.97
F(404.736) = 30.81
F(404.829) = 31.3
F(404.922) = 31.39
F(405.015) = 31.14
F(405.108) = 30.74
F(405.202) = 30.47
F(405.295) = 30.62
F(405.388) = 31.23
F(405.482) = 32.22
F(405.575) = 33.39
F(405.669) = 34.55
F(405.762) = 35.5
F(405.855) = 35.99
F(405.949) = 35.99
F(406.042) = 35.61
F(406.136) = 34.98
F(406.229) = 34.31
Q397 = 0.821 nm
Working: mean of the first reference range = 14.7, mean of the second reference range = 20.2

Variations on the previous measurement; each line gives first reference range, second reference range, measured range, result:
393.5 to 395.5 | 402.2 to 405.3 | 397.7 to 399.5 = 0.36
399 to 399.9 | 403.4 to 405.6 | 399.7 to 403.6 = 0.42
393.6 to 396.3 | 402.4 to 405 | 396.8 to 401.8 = 0.33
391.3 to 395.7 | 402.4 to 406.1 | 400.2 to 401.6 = 0.15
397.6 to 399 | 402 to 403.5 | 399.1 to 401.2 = -0.33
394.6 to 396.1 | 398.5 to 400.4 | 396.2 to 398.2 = 0.23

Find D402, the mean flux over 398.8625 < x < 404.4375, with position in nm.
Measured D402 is 21.1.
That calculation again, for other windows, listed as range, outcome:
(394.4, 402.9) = 16.8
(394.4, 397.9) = 14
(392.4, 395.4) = 16.2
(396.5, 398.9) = 15.3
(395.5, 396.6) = 8.25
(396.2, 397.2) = 10.9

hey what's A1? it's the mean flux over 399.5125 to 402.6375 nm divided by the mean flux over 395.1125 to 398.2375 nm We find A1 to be 1.51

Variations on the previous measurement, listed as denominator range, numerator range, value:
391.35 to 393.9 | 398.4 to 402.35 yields 1.31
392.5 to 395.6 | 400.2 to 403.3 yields 1.25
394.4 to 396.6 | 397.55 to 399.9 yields 1.32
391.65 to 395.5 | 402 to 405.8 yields 1.62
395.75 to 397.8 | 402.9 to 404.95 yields 2.25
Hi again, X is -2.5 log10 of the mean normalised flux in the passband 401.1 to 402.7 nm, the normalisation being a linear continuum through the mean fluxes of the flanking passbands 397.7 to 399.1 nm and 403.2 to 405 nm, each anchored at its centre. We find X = 0.20 mag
